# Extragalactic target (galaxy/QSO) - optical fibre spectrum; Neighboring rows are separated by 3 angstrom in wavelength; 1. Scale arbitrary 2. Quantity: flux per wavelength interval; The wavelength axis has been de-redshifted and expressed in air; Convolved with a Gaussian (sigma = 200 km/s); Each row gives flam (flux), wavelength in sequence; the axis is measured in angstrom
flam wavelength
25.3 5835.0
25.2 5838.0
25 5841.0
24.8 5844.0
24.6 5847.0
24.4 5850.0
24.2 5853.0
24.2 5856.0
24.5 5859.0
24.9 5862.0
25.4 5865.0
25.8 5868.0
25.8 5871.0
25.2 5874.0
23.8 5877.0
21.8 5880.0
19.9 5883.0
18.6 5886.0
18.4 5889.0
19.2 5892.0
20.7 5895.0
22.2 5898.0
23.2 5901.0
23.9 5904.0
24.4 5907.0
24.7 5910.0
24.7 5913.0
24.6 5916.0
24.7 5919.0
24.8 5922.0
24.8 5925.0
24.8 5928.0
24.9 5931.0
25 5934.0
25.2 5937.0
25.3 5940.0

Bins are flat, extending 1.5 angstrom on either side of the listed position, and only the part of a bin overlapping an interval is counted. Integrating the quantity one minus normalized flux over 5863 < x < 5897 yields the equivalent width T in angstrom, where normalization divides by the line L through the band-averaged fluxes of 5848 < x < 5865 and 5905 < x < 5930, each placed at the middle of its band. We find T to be 3.2 angstrom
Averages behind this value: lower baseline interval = 24.5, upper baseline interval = 24.7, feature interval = 22.3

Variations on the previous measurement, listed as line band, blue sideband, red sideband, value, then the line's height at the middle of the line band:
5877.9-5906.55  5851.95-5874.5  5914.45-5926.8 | 4.4 angstrom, 24.9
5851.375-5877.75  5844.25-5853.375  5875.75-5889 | -2.6 angstrom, 22.7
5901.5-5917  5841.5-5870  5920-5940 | 0.3 angstrom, 24.9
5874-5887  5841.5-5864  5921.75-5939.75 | 1.6 angstrom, 24.7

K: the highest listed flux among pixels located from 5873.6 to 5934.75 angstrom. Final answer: 25.2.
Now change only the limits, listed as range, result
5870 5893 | 25.8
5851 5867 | 25.4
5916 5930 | 24.8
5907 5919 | 24.7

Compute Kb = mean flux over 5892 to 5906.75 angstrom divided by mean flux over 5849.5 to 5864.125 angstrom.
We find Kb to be 0.9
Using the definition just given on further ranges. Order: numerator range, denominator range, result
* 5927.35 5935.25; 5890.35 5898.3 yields 1.22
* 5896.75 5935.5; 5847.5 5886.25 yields 1.02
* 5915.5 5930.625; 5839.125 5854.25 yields 1.01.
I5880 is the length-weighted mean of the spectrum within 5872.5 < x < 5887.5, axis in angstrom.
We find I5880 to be 21.9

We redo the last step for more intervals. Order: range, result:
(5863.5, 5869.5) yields 25.6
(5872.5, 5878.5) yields 24.5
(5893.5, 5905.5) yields 22.5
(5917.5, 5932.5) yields 24.8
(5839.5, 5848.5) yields 24.8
